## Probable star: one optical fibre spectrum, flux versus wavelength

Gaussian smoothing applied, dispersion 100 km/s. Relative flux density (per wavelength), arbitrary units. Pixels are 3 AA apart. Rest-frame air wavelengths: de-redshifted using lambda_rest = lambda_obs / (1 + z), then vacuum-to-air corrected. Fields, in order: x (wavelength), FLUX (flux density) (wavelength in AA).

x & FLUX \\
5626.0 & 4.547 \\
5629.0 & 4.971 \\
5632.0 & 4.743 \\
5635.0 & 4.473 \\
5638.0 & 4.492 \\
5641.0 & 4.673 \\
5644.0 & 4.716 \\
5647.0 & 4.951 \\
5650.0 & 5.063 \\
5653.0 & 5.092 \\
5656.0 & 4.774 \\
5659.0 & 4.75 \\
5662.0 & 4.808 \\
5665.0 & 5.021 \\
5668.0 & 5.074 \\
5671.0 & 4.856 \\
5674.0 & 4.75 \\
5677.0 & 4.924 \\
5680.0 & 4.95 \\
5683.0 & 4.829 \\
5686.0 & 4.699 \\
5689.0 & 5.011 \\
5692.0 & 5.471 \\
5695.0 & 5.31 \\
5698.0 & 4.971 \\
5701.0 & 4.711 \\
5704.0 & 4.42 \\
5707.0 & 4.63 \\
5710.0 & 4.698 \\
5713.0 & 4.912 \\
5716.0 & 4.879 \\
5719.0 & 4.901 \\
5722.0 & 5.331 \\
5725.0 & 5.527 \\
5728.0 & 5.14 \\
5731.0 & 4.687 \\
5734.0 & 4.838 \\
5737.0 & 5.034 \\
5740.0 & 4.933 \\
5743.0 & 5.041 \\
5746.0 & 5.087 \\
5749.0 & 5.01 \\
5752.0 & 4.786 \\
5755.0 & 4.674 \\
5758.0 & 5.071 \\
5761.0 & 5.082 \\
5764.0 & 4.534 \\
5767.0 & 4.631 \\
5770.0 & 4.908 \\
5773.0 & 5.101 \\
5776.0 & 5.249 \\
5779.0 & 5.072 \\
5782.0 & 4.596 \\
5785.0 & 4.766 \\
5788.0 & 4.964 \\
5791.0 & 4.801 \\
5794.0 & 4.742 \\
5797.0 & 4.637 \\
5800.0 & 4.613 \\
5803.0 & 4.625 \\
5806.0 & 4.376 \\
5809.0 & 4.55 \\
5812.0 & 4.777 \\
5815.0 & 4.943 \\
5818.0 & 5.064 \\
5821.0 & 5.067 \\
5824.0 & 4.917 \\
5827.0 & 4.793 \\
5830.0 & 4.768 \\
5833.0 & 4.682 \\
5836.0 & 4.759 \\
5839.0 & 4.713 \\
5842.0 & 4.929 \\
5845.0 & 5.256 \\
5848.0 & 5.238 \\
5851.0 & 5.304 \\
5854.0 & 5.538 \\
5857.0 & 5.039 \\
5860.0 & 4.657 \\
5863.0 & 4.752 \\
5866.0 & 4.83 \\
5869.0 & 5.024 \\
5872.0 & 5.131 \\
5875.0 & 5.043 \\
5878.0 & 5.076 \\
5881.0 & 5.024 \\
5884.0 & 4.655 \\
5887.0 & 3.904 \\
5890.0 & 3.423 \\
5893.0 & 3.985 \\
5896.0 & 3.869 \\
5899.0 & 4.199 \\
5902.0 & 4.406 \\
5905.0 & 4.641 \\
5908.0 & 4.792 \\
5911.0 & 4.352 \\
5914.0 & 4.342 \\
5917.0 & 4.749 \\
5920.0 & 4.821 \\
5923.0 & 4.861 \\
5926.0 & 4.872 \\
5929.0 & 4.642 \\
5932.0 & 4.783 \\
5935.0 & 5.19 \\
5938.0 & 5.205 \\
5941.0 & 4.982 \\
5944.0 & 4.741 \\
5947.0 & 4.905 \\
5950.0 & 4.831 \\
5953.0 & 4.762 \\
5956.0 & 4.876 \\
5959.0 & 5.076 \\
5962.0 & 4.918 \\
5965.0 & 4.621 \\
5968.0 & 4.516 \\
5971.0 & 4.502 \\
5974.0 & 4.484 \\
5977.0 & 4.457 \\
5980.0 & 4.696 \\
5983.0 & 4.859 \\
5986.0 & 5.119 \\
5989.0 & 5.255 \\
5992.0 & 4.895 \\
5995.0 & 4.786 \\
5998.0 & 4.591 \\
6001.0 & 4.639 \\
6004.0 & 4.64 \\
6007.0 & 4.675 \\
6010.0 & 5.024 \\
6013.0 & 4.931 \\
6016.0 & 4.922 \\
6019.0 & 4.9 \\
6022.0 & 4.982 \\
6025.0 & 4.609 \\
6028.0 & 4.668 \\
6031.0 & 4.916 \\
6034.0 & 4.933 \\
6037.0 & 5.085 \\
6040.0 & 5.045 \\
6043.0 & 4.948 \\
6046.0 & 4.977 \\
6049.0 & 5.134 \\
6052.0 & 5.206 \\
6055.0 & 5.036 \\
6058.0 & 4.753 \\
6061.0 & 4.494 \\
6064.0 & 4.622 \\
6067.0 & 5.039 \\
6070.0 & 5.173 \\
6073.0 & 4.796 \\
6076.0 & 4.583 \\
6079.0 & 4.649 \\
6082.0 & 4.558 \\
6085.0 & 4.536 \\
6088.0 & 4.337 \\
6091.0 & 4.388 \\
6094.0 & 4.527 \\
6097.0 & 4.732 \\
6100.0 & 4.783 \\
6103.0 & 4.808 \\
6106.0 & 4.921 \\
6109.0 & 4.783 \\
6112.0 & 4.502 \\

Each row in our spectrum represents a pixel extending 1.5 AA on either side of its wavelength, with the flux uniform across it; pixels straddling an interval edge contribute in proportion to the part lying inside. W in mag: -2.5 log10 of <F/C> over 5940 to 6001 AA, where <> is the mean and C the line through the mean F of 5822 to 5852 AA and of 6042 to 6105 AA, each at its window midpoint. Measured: 0.01 mag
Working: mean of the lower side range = 4.93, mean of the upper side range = 4.77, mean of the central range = 4.79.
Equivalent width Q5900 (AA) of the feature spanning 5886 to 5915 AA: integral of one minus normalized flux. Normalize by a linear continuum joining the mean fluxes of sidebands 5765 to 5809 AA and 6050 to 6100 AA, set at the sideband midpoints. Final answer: 3.4 AA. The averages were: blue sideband 4.78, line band 4.19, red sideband 4.72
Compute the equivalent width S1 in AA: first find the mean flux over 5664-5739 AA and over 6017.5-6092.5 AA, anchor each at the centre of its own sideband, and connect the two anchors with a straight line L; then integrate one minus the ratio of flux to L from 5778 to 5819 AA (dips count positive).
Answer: 1.4 AA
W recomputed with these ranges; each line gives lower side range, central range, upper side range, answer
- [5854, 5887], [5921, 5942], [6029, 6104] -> -0.01 mag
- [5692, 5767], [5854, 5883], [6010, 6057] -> -0.01 mag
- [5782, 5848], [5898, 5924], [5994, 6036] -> 0.05 mag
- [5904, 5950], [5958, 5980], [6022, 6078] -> 0.04 mag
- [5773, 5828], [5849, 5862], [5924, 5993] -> -0.07 mag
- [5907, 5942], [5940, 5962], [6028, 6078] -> -0.01 mag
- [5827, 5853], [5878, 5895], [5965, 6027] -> 0.15 mag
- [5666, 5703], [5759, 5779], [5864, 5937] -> -0.02 mag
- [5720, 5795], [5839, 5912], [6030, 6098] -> 0.04 mag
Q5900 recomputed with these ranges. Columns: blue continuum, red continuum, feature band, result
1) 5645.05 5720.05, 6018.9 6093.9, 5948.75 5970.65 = 0.2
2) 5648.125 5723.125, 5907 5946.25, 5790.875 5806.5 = 0.7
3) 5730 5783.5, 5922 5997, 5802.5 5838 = 0.8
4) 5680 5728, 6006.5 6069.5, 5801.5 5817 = 0.9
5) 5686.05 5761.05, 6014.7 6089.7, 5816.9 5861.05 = -0.6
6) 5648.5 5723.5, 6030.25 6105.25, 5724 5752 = -0.6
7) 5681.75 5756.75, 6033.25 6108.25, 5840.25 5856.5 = -1.1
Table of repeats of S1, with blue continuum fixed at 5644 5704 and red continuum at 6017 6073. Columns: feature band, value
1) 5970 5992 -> 0.60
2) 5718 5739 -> -0.59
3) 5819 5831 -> 0.06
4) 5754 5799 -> 0.65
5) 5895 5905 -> 1.37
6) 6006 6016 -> 0.05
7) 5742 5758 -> -0.01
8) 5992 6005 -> 0.59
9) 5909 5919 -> 0.83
